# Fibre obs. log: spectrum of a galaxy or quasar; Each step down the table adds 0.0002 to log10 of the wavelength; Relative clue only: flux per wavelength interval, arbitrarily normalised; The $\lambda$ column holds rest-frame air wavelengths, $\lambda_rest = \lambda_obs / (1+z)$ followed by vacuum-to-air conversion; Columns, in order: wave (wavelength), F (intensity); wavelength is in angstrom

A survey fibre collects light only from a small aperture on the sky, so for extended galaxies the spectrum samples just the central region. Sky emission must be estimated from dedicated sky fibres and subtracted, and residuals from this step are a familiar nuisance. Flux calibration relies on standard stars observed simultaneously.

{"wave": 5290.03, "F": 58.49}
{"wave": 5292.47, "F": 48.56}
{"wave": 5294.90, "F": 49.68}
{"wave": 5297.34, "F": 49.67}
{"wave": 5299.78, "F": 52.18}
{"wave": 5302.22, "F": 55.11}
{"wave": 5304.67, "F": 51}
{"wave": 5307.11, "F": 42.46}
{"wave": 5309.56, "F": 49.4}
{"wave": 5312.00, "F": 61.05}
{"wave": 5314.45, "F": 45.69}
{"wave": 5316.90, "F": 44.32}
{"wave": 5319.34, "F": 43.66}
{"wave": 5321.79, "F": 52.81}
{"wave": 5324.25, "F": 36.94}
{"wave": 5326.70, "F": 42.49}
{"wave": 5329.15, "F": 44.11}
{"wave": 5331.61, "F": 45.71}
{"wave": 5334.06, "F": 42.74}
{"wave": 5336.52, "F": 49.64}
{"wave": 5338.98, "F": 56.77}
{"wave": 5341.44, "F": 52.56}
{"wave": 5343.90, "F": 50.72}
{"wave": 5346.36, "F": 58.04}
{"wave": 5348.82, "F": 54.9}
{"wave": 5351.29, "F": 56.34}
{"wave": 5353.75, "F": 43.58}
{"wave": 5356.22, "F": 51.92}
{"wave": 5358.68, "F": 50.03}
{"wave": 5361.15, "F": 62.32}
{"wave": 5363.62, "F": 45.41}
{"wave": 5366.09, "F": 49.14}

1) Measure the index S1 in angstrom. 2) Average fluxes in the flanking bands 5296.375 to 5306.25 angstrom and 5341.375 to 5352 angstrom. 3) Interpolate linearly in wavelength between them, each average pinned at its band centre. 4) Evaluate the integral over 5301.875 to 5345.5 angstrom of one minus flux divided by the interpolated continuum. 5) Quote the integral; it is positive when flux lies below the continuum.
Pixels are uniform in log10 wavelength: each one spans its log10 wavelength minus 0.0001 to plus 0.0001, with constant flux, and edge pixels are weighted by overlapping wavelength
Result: 4.1 angstrom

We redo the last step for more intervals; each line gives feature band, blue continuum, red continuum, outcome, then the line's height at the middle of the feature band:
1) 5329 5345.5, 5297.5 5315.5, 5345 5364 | 0.9 angstrom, 52.4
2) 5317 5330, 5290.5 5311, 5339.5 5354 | 2.0 angstrom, 51.8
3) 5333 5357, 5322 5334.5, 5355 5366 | -2.0 angstrom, 47.8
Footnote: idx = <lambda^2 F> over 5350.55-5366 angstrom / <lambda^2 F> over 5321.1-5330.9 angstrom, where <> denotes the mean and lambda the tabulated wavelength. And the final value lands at 1.2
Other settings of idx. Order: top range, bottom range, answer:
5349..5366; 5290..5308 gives 1.04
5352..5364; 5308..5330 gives 1.11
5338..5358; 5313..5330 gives 1.20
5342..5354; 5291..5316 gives 1.08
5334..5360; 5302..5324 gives 1.08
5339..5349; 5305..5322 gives 1.14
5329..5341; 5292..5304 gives 0.96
